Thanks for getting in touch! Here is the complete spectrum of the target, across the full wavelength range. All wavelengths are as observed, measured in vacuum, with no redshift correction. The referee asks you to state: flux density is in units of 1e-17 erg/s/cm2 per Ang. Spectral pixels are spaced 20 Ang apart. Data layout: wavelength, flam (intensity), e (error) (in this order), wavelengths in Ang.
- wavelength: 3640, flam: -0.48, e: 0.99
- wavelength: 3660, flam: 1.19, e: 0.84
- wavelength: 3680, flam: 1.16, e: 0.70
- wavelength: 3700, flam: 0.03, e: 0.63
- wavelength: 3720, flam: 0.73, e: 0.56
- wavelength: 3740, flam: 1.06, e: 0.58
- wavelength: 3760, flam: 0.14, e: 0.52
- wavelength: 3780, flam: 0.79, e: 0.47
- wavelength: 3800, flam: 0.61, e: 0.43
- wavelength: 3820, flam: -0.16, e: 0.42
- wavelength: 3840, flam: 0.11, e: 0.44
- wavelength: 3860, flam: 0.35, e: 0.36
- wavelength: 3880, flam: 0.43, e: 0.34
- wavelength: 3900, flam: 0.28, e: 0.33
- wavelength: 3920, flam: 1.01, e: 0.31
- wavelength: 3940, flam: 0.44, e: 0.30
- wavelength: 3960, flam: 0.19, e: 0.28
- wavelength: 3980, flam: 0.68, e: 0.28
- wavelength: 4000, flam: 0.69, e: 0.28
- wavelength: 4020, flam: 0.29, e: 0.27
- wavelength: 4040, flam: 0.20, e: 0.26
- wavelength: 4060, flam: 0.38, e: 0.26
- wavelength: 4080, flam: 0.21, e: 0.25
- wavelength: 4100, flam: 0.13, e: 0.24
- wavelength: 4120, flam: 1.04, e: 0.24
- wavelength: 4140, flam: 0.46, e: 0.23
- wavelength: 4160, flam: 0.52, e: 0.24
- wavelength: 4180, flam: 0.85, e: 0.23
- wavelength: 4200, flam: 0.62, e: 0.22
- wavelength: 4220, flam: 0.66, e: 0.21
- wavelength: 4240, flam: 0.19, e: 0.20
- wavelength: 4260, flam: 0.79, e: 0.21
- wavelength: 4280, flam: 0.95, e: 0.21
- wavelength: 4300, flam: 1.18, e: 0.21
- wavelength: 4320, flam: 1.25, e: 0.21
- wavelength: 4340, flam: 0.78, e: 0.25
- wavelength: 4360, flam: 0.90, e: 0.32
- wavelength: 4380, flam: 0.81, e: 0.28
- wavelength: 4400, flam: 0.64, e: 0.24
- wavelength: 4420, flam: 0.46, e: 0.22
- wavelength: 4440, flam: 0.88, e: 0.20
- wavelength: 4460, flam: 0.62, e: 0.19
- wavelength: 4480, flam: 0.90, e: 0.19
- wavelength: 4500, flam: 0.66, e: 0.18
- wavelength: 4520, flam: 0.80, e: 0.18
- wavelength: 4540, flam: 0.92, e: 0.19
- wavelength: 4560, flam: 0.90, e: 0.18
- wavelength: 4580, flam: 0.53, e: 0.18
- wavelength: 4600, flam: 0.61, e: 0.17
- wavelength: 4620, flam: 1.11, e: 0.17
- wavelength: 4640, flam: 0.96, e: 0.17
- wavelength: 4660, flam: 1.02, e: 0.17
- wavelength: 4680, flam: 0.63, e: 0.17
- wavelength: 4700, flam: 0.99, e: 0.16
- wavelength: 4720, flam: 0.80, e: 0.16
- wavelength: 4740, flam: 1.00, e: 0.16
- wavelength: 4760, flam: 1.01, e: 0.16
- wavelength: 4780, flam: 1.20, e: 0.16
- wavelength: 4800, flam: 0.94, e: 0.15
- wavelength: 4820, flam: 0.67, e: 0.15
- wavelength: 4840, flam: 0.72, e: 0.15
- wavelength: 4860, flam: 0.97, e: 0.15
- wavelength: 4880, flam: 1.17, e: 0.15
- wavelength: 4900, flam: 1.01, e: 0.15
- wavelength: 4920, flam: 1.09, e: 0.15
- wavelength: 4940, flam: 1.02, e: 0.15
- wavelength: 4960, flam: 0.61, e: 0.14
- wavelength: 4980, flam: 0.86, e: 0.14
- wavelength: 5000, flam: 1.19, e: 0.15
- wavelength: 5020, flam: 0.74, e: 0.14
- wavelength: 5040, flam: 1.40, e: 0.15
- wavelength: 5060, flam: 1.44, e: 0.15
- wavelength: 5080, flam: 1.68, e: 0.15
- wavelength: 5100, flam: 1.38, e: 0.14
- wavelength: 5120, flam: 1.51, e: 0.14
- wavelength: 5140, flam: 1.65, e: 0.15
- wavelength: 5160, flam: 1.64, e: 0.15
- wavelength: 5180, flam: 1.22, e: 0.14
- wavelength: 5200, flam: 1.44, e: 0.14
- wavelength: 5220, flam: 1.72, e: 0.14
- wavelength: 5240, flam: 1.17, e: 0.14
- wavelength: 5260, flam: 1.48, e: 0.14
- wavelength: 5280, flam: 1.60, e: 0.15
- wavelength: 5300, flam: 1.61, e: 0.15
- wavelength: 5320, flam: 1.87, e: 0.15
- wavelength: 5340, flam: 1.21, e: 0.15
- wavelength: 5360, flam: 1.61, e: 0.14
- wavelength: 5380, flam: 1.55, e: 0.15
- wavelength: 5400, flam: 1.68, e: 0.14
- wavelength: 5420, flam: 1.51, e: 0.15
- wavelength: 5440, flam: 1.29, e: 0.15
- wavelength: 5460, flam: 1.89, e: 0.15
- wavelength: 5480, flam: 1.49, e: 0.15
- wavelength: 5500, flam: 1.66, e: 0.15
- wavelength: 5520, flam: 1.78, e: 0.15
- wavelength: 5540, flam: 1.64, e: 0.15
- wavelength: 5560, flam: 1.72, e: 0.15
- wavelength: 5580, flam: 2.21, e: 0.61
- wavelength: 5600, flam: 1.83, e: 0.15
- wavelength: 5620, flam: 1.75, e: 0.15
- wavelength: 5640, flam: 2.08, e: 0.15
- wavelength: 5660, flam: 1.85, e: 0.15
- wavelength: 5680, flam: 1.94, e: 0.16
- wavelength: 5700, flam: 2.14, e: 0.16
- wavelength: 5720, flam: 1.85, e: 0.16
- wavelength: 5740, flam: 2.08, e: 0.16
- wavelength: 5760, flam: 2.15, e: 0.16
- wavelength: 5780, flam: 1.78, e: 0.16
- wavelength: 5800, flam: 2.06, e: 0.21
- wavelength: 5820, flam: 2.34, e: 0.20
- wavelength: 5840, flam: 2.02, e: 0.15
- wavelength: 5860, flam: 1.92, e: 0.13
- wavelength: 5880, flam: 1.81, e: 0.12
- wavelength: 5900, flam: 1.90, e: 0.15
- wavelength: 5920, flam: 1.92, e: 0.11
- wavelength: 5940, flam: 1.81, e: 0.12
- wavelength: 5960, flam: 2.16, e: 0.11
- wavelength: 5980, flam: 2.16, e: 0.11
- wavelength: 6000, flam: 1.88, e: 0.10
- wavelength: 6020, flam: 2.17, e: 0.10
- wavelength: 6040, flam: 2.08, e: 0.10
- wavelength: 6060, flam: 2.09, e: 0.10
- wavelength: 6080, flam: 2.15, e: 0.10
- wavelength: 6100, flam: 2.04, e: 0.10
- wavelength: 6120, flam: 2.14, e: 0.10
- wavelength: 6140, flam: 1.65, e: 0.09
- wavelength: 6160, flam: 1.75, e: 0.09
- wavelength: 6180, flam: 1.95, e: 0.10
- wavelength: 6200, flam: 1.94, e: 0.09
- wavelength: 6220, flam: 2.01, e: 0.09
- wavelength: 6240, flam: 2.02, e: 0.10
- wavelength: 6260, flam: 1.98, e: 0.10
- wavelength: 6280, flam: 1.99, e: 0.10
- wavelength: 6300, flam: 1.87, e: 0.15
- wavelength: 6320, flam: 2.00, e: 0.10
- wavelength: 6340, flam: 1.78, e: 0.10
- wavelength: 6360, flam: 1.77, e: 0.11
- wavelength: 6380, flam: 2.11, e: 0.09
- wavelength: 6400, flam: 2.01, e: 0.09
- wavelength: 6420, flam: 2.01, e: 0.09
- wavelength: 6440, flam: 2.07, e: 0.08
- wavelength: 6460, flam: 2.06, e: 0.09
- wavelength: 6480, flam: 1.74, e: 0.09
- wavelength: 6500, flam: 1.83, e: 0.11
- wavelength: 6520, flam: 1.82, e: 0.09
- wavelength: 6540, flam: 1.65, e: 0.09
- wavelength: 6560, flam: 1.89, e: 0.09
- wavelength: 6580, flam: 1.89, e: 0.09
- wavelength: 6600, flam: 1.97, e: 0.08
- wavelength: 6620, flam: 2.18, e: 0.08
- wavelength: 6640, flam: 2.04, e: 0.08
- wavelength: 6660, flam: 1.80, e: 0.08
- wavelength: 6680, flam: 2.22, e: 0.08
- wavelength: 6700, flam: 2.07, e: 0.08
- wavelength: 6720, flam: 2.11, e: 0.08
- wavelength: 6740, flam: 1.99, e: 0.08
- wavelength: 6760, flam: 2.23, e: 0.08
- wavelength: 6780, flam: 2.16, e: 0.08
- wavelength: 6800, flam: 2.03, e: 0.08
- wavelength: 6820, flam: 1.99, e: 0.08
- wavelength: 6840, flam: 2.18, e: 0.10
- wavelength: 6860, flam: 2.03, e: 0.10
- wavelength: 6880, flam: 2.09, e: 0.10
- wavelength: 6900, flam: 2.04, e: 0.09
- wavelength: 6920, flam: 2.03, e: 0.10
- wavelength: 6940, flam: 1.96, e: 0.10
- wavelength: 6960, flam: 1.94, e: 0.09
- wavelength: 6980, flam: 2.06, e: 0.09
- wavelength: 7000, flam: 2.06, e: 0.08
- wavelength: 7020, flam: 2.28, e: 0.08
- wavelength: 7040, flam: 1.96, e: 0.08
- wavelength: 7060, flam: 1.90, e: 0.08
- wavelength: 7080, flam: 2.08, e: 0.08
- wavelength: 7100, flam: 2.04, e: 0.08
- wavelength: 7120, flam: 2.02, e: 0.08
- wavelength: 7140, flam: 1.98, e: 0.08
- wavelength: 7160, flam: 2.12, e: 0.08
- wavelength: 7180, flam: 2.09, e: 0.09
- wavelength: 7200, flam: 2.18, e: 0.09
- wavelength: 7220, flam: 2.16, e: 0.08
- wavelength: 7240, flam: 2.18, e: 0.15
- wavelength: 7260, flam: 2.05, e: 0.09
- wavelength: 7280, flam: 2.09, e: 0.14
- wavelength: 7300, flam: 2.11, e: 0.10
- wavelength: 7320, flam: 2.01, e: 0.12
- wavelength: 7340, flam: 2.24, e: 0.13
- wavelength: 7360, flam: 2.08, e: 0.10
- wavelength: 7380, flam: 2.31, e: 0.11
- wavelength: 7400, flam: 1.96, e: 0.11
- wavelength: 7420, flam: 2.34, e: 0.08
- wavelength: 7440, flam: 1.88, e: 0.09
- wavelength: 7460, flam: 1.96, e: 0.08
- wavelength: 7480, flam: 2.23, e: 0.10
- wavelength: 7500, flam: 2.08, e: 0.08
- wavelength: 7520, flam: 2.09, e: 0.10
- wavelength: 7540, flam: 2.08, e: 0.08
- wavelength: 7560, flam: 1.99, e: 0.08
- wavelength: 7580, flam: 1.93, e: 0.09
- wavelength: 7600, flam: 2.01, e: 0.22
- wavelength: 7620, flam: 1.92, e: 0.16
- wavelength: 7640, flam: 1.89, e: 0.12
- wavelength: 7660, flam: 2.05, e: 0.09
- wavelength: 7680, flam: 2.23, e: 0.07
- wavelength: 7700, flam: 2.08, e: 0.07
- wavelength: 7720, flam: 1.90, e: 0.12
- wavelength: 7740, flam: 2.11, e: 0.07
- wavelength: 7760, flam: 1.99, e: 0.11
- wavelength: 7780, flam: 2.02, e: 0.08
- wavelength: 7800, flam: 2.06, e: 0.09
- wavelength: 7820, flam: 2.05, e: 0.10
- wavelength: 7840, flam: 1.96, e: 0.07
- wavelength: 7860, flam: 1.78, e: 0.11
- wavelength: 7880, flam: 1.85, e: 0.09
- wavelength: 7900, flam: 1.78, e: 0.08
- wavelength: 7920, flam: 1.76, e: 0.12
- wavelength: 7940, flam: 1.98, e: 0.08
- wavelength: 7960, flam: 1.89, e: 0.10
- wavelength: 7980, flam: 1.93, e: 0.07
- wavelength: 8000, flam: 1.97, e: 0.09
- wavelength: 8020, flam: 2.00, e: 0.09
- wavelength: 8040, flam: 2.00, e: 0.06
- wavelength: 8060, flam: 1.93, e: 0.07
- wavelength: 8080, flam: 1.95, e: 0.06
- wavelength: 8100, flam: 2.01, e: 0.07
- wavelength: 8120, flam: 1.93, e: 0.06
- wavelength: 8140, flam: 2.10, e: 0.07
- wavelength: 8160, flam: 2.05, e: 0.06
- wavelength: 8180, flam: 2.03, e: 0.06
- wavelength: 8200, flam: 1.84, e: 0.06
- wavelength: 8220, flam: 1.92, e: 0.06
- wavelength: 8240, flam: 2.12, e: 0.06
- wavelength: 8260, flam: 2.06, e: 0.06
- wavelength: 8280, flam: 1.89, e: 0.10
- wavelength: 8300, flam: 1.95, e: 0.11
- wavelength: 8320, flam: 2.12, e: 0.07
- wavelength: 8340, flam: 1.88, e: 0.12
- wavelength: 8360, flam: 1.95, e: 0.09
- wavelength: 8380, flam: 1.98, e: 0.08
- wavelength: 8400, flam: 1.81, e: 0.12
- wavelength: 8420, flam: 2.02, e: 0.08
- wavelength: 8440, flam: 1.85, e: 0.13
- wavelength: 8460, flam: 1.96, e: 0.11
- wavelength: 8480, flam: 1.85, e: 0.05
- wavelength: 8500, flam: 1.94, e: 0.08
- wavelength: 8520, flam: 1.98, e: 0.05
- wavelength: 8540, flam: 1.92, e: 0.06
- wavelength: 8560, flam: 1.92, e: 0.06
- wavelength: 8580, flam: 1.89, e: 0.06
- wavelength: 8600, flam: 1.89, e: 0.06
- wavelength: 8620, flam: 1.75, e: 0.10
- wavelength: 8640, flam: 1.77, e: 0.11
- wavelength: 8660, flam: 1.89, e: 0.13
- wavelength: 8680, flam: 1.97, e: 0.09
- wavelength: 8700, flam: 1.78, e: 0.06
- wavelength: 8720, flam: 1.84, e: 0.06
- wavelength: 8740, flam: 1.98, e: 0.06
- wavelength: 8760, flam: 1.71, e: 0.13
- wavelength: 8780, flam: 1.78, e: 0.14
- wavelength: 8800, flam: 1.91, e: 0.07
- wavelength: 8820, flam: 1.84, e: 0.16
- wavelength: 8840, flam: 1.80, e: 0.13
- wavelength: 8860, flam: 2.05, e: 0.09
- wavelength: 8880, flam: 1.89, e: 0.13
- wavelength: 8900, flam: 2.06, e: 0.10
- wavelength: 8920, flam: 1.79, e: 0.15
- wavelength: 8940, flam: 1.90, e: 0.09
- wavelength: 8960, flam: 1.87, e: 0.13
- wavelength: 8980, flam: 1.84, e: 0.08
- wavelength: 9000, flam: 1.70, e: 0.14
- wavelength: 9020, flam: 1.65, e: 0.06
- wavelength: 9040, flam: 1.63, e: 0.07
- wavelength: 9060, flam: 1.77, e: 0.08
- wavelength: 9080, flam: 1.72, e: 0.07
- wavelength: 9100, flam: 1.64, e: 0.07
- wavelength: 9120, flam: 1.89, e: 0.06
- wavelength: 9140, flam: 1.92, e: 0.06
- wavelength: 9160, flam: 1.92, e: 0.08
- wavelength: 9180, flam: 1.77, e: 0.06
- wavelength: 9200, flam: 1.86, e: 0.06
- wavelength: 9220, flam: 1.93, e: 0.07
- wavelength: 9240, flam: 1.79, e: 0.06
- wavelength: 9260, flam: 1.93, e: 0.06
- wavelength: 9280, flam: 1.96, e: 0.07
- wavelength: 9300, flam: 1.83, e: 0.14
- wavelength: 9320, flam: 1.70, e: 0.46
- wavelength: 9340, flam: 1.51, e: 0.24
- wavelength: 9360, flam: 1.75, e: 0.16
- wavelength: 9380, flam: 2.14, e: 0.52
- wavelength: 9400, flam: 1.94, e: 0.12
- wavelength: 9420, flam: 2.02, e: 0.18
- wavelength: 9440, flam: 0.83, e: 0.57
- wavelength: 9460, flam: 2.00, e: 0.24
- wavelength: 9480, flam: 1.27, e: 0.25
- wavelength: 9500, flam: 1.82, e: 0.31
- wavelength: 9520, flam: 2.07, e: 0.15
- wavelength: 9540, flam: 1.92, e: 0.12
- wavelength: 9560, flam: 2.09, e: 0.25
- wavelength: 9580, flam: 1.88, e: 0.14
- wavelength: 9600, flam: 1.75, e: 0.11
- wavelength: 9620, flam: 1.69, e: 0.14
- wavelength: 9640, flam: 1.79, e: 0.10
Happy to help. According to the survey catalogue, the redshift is 0.263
